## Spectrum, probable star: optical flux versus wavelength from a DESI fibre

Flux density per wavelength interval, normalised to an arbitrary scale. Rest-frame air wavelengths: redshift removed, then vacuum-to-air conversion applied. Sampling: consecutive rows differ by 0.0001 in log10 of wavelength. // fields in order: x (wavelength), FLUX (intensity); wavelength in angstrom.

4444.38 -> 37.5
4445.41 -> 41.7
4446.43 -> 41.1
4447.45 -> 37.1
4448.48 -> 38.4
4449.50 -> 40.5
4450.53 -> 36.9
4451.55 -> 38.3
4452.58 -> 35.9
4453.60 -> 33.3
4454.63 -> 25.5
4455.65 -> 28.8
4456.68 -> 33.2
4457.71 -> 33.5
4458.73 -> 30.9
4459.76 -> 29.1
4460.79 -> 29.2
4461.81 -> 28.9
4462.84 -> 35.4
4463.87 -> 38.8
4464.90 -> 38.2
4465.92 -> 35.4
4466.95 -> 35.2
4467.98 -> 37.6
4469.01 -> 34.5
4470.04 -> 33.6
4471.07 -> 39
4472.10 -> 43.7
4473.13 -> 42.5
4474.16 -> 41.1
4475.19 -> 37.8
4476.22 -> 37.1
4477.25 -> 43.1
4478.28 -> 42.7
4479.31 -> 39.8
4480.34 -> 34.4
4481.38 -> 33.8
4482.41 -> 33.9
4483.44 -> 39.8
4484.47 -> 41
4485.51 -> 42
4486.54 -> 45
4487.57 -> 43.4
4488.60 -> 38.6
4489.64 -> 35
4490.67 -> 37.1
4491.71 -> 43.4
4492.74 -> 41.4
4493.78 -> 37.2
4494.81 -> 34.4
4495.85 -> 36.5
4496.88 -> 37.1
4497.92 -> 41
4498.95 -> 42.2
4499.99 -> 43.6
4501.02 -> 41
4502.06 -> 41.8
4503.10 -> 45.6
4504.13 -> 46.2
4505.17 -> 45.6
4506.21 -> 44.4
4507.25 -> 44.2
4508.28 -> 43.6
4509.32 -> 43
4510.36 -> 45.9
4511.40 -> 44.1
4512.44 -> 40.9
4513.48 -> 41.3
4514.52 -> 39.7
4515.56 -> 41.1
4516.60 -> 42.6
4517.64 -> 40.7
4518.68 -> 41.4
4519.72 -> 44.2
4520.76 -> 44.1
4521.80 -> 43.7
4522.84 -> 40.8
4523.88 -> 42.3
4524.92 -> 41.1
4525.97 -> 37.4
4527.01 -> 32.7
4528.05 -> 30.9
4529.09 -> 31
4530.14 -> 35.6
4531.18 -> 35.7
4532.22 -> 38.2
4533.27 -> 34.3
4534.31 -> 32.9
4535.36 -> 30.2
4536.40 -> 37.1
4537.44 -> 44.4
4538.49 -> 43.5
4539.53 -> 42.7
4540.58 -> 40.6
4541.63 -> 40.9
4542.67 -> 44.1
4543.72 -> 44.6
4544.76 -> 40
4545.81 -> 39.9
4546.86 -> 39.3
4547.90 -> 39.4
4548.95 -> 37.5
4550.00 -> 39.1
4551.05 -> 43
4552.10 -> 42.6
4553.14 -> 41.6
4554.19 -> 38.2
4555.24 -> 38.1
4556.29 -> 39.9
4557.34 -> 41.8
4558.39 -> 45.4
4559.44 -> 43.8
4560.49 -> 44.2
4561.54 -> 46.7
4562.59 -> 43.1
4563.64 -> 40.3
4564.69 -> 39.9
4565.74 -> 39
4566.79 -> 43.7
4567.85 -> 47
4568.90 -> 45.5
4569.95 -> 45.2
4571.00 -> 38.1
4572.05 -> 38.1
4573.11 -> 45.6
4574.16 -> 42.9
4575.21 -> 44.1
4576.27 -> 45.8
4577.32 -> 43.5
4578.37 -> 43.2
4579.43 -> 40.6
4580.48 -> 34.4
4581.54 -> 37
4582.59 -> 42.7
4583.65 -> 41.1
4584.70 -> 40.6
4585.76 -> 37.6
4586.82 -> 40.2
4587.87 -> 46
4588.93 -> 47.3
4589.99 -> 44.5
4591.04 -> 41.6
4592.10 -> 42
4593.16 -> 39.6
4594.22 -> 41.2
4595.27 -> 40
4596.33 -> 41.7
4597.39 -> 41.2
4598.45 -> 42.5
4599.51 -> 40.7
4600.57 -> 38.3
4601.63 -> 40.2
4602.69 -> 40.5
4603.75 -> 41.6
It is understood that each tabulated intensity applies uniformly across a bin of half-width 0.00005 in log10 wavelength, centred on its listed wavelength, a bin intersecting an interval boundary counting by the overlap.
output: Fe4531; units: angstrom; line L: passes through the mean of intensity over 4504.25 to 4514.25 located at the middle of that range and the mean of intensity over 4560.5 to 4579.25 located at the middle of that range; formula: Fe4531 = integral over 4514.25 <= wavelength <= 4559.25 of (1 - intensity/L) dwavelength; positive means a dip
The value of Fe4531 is 3.8 angstrom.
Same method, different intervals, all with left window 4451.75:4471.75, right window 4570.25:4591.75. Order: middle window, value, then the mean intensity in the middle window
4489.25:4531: -4.2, 40.6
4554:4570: -0.8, 42.6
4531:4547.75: -0.2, 39.4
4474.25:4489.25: -1.9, 39.5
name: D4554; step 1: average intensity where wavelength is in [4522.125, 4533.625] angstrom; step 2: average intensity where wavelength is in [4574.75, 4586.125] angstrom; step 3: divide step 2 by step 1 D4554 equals 1.12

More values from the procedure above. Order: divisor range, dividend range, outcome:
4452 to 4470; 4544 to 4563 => 1.25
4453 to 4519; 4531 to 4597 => 1.06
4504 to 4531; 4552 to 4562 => 1.03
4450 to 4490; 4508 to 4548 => 1.09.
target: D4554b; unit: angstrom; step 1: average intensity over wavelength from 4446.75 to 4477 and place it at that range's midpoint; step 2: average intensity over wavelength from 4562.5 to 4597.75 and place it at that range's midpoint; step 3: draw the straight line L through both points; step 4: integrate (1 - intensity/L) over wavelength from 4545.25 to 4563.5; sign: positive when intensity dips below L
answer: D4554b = -0.38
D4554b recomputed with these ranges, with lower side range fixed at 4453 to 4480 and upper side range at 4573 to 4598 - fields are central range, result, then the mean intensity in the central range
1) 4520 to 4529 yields -0.1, 38.9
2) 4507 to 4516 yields -1.1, 42.6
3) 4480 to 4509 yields -2.6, 40.5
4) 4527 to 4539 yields 1.1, 35.7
